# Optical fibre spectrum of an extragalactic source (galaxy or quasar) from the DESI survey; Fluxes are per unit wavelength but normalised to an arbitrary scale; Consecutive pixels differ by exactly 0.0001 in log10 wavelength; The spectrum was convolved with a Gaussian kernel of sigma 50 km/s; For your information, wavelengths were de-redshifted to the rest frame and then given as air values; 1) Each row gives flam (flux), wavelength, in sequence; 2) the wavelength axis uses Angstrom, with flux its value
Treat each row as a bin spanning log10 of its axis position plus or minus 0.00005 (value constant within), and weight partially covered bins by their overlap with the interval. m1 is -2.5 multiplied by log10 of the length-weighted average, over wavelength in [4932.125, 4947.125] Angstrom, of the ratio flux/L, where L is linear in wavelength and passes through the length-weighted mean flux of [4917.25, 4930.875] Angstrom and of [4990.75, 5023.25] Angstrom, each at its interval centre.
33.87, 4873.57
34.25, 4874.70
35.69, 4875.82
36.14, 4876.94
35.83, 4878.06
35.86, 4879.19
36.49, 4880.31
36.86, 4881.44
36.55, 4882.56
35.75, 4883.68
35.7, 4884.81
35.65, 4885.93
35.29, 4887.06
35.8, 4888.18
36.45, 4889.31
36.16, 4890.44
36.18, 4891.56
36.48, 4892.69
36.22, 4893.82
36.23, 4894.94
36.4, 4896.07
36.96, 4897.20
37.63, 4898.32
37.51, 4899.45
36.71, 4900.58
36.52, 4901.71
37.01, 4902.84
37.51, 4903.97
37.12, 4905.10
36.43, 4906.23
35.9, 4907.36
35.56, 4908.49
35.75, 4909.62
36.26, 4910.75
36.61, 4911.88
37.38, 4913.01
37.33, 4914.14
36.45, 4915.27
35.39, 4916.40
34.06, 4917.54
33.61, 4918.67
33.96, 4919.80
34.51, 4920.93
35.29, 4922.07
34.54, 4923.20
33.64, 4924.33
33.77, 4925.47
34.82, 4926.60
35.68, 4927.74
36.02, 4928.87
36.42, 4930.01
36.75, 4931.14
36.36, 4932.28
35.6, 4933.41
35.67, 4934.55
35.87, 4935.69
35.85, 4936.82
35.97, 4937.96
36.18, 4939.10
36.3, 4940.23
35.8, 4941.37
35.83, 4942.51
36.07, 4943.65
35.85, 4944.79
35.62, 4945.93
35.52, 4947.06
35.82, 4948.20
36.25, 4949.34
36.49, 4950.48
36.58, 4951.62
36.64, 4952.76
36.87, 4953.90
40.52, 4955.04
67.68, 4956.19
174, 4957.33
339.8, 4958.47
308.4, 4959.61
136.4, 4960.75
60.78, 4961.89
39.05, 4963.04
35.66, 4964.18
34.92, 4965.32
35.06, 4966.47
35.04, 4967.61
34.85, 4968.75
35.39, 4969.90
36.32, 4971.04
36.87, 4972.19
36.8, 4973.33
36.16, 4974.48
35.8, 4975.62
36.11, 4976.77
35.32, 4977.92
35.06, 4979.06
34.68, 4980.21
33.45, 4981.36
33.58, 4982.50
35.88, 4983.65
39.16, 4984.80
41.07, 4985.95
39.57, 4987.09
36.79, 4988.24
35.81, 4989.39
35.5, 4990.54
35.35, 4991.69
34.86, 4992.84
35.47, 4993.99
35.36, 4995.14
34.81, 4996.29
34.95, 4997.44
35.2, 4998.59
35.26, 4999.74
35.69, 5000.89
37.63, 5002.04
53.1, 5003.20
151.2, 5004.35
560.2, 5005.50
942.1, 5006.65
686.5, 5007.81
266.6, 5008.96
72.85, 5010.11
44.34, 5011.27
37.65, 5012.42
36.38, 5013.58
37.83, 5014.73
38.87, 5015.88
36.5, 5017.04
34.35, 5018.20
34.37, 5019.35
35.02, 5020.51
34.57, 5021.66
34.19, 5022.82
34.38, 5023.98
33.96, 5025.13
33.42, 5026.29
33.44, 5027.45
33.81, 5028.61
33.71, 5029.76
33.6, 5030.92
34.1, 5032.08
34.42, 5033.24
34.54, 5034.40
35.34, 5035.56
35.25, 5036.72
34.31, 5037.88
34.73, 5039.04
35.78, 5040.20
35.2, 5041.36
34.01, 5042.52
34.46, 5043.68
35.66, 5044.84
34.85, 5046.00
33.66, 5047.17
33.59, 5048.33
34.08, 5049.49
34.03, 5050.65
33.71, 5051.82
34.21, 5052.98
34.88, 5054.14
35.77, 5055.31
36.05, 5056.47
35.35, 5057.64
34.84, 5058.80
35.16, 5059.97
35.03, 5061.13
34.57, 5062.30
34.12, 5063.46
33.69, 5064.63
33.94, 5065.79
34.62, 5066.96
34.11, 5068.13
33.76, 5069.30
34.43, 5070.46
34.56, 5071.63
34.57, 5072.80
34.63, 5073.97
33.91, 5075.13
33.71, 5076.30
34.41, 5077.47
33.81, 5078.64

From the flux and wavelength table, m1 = 0.38 mag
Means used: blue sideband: 34.8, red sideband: 124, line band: 35.9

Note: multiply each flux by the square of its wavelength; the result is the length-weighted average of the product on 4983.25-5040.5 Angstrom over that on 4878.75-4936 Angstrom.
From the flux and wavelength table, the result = 2.5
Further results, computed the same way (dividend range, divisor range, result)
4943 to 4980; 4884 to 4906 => 1.77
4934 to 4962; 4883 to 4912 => 2.01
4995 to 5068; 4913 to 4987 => 1.55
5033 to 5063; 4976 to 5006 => 0.59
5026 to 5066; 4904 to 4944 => 1.02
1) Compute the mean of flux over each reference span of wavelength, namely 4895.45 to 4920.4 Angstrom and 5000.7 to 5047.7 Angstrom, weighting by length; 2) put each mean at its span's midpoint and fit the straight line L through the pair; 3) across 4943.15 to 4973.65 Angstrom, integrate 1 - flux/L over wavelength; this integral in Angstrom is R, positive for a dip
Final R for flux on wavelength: -3.2 Angstrom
